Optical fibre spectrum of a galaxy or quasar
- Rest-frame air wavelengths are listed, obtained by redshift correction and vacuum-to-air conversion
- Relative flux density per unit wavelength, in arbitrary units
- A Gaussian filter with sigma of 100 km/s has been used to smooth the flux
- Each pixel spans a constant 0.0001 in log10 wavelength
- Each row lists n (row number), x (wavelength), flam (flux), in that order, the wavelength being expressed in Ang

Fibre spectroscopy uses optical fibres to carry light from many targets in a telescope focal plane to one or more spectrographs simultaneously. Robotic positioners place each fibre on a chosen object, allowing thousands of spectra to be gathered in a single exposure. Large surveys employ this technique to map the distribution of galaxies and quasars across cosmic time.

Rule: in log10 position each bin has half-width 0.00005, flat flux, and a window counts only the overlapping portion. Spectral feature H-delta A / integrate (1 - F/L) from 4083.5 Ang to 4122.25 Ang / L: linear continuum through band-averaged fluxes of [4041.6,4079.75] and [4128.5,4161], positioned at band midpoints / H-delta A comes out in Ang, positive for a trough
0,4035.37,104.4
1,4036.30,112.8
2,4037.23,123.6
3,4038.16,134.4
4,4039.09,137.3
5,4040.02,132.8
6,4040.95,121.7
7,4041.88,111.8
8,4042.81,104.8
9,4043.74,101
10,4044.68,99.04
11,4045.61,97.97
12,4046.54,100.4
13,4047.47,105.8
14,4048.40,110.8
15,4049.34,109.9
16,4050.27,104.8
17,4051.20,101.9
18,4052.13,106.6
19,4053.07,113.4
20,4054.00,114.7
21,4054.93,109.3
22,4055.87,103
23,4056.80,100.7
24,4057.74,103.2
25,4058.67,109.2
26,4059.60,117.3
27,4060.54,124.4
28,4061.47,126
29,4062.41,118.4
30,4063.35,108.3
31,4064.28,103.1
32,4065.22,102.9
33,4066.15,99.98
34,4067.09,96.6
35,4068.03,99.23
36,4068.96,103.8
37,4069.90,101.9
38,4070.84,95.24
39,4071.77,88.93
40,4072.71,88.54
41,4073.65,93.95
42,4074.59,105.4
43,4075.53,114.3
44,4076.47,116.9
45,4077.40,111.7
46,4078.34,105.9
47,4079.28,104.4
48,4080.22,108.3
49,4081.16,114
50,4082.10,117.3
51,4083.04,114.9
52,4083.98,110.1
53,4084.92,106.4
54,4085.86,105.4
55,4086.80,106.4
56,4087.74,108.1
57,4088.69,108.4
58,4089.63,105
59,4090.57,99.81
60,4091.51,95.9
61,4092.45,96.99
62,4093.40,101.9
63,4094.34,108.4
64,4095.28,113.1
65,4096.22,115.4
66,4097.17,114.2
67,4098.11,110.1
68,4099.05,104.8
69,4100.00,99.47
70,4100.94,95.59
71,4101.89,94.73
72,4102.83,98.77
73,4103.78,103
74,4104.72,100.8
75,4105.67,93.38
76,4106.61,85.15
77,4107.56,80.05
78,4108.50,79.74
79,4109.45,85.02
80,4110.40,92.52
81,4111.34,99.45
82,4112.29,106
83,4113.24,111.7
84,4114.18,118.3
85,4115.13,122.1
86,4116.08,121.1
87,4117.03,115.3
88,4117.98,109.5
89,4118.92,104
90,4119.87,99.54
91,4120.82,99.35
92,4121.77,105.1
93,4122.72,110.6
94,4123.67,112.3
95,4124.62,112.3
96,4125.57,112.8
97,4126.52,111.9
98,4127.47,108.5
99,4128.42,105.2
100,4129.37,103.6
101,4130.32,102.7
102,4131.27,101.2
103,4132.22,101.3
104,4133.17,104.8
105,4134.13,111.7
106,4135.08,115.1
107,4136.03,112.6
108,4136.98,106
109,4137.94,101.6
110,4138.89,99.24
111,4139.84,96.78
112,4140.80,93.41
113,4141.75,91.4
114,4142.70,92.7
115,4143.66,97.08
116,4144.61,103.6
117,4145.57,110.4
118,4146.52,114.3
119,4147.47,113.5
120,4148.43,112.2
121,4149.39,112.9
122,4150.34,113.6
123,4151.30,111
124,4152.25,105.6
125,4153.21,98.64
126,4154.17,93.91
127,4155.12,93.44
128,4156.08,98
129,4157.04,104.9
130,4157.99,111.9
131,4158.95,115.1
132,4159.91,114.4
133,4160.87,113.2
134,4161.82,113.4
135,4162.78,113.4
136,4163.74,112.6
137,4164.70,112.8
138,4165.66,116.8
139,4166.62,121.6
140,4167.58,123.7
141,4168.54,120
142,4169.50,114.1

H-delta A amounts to 0.8 Ang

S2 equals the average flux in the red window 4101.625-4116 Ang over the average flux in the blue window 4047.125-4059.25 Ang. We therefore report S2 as 0.9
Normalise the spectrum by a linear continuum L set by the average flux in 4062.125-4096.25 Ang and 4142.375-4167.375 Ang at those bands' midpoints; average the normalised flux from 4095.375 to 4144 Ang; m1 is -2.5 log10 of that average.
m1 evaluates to 0.04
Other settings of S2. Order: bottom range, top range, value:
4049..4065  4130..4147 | 0.94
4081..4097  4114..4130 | 1.02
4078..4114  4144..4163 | 1.05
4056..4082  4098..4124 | 0.96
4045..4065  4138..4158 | 0.95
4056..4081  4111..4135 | 1.03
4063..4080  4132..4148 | 1.01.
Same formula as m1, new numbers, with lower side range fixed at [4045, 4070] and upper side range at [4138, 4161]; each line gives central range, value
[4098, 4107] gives 0.08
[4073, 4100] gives -0.01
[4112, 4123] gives -0.05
